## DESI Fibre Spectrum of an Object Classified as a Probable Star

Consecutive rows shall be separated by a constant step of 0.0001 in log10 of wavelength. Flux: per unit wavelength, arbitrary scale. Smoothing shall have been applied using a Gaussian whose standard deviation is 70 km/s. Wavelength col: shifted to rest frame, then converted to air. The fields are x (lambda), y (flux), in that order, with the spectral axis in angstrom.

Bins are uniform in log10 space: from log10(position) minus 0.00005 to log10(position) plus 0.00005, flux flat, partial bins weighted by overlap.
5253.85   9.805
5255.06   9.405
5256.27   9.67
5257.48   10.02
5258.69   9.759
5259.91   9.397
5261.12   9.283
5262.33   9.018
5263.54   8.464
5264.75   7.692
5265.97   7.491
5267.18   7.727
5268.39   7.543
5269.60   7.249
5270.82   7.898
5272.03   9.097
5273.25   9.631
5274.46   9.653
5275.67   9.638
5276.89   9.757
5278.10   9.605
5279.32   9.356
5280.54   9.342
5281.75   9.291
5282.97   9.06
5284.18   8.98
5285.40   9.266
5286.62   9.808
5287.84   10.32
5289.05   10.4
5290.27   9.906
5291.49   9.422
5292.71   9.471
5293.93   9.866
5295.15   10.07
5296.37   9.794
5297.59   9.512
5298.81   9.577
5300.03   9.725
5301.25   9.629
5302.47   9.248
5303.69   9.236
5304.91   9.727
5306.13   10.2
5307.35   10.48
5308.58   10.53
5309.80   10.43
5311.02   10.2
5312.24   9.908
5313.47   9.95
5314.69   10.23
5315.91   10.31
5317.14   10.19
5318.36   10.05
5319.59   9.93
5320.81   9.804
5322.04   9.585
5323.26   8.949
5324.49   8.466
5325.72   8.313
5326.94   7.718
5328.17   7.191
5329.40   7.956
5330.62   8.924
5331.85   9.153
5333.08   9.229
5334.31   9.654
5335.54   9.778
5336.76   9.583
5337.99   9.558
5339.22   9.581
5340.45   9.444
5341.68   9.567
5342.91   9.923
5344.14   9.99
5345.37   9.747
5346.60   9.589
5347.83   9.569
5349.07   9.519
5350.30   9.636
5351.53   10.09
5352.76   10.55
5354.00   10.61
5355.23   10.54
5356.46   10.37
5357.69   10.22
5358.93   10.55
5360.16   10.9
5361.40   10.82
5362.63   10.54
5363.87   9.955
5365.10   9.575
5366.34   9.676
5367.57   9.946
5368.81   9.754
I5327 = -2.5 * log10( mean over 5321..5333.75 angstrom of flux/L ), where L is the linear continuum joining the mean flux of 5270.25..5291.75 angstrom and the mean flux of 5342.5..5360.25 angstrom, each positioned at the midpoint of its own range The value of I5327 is 0.15 mag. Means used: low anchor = 9.47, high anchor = 10.1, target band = 8.59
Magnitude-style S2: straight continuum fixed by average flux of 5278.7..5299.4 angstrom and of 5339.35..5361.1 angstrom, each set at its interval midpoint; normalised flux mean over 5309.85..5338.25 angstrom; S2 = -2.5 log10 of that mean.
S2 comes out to 0.057 mag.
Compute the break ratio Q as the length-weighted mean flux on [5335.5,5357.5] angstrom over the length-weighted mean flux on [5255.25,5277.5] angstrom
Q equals 1.1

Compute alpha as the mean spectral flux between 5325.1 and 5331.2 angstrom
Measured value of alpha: 8.02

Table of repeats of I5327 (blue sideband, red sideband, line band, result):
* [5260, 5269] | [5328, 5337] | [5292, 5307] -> -0.12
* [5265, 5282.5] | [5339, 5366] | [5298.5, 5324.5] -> -0.05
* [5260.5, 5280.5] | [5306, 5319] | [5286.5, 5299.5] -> -0.04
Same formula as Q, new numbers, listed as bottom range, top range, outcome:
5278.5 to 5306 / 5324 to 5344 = 0.94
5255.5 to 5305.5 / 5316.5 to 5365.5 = 1.04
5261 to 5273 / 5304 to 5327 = 1.20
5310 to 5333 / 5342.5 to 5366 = 1.09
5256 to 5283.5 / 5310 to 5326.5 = 1.08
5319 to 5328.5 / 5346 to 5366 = 1.16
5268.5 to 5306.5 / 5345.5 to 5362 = 1.08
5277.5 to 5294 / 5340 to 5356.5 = 1.04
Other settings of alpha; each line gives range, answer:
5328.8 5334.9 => 8.98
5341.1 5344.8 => 9.83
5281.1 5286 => 9.16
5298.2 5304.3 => 9.49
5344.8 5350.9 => 9.6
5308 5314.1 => 10.2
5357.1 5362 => 10.6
